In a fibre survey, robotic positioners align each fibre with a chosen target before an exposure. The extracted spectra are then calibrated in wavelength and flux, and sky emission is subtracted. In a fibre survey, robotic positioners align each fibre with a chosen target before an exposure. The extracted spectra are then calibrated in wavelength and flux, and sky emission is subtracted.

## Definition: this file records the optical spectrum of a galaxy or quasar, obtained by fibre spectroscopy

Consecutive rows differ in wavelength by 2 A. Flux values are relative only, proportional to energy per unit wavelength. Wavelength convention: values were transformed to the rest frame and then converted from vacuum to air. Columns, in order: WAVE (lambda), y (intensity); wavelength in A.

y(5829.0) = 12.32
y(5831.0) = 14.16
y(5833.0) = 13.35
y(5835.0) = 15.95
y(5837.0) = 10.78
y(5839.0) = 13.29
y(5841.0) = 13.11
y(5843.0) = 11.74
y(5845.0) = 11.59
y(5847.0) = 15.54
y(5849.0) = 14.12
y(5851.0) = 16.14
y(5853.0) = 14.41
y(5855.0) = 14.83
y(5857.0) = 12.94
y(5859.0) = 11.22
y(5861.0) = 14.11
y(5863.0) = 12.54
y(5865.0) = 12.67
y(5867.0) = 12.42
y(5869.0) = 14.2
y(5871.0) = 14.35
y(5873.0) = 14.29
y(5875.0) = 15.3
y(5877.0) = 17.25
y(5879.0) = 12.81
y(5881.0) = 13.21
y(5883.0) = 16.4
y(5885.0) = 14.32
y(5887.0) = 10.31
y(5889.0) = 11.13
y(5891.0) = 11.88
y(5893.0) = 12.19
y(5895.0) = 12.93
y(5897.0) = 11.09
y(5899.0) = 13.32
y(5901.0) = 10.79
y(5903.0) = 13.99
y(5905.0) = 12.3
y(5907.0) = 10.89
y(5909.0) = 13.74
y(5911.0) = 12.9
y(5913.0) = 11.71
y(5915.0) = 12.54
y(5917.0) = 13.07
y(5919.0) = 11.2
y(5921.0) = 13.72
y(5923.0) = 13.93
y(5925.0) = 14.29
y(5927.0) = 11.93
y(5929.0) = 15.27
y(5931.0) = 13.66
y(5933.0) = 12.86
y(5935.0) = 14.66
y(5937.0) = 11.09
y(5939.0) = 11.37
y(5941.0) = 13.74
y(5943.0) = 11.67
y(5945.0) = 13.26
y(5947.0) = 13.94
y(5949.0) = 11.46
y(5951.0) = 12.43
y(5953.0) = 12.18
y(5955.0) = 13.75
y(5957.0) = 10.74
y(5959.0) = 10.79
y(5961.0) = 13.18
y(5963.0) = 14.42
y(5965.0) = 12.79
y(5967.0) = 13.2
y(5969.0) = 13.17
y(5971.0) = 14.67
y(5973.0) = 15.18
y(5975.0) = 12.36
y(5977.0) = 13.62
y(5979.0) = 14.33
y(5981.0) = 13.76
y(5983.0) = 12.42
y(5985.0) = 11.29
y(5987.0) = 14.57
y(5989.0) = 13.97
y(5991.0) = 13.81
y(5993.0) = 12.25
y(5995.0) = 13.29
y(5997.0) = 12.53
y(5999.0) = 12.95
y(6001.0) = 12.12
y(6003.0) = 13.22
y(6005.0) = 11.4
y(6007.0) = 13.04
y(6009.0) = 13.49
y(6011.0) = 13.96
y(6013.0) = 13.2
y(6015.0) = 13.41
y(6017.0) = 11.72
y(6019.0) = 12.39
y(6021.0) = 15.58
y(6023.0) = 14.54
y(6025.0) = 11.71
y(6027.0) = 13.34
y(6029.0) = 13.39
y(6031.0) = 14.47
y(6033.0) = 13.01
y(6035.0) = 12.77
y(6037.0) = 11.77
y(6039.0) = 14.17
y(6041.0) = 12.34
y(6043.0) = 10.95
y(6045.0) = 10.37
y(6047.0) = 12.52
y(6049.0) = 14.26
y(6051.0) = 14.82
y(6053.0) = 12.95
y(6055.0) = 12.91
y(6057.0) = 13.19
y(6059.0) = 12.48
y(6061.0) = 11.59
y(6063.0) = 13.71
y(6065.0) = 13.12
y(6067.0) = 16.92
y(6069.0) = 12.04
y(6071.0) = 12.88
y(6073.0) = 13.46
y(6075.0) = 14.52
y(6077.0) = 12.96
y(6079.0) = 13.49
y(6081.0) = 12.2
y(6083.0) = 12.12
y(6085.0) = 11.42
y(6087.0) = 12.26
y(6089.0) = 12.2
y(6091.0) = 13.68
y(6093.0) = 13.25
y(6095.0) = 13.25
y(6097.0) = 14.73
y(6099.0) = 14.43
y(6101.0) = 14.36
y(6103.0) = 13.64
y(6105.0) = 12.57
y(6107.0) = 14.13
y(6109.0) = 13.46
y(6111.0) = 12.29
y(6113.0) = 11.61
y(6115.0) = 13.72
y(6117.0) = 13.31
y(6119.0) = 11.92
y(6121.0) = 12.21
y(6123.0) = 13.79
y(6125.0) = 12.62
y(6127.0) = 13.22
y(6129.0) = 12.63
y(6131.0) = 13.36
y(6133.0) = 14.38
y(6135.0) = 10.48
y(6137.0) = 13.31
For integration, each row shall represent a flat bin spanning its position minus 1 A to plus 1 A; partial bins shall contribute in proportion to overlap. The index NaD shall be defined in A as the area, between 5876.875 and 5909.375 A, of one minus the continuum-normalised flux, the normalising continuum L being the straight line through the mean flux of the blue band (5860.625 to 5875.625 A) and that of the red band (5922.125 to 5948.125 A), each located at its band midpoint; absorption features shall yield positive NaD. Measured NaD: 1.9 A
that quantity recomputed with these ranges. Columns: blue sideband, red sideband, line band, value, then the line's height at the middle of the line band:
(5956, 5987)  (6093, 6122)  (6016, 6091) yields 1.15 A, 13.2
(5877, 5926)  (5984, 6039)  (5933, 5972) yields 0.50 A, 12.9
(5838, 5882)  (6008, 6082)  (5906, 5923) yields 1.26 A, 13.6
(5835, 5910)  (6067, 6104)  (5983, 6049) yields 1.57 A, 13.3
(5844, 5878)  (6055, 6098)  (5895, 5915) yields 2.13 A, 13.8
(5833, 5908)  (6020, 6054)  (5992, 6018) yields 0.65 A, 13.1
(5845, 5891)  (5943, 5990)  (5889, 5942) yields 2.84 A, 13.4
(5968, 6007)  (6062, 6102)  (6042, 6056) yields 0.65 A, 13.3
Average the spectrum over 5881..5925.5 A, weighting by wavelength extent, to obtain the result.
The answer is 12.7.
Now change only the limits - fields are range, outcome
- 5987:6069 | 13.1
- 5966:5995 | 13.5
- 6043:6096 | 13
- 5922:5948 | 13.2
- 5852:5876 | 13.6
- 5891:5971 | 12.7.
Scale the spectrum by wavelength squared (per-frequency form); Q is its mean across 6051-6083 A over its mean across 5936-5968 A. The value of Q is 1.1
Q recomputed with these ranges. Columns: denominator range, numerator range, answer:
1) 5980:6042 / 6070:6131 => 1.03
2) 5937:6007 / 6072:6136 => 1.06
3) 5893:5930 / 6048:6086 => 1.09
